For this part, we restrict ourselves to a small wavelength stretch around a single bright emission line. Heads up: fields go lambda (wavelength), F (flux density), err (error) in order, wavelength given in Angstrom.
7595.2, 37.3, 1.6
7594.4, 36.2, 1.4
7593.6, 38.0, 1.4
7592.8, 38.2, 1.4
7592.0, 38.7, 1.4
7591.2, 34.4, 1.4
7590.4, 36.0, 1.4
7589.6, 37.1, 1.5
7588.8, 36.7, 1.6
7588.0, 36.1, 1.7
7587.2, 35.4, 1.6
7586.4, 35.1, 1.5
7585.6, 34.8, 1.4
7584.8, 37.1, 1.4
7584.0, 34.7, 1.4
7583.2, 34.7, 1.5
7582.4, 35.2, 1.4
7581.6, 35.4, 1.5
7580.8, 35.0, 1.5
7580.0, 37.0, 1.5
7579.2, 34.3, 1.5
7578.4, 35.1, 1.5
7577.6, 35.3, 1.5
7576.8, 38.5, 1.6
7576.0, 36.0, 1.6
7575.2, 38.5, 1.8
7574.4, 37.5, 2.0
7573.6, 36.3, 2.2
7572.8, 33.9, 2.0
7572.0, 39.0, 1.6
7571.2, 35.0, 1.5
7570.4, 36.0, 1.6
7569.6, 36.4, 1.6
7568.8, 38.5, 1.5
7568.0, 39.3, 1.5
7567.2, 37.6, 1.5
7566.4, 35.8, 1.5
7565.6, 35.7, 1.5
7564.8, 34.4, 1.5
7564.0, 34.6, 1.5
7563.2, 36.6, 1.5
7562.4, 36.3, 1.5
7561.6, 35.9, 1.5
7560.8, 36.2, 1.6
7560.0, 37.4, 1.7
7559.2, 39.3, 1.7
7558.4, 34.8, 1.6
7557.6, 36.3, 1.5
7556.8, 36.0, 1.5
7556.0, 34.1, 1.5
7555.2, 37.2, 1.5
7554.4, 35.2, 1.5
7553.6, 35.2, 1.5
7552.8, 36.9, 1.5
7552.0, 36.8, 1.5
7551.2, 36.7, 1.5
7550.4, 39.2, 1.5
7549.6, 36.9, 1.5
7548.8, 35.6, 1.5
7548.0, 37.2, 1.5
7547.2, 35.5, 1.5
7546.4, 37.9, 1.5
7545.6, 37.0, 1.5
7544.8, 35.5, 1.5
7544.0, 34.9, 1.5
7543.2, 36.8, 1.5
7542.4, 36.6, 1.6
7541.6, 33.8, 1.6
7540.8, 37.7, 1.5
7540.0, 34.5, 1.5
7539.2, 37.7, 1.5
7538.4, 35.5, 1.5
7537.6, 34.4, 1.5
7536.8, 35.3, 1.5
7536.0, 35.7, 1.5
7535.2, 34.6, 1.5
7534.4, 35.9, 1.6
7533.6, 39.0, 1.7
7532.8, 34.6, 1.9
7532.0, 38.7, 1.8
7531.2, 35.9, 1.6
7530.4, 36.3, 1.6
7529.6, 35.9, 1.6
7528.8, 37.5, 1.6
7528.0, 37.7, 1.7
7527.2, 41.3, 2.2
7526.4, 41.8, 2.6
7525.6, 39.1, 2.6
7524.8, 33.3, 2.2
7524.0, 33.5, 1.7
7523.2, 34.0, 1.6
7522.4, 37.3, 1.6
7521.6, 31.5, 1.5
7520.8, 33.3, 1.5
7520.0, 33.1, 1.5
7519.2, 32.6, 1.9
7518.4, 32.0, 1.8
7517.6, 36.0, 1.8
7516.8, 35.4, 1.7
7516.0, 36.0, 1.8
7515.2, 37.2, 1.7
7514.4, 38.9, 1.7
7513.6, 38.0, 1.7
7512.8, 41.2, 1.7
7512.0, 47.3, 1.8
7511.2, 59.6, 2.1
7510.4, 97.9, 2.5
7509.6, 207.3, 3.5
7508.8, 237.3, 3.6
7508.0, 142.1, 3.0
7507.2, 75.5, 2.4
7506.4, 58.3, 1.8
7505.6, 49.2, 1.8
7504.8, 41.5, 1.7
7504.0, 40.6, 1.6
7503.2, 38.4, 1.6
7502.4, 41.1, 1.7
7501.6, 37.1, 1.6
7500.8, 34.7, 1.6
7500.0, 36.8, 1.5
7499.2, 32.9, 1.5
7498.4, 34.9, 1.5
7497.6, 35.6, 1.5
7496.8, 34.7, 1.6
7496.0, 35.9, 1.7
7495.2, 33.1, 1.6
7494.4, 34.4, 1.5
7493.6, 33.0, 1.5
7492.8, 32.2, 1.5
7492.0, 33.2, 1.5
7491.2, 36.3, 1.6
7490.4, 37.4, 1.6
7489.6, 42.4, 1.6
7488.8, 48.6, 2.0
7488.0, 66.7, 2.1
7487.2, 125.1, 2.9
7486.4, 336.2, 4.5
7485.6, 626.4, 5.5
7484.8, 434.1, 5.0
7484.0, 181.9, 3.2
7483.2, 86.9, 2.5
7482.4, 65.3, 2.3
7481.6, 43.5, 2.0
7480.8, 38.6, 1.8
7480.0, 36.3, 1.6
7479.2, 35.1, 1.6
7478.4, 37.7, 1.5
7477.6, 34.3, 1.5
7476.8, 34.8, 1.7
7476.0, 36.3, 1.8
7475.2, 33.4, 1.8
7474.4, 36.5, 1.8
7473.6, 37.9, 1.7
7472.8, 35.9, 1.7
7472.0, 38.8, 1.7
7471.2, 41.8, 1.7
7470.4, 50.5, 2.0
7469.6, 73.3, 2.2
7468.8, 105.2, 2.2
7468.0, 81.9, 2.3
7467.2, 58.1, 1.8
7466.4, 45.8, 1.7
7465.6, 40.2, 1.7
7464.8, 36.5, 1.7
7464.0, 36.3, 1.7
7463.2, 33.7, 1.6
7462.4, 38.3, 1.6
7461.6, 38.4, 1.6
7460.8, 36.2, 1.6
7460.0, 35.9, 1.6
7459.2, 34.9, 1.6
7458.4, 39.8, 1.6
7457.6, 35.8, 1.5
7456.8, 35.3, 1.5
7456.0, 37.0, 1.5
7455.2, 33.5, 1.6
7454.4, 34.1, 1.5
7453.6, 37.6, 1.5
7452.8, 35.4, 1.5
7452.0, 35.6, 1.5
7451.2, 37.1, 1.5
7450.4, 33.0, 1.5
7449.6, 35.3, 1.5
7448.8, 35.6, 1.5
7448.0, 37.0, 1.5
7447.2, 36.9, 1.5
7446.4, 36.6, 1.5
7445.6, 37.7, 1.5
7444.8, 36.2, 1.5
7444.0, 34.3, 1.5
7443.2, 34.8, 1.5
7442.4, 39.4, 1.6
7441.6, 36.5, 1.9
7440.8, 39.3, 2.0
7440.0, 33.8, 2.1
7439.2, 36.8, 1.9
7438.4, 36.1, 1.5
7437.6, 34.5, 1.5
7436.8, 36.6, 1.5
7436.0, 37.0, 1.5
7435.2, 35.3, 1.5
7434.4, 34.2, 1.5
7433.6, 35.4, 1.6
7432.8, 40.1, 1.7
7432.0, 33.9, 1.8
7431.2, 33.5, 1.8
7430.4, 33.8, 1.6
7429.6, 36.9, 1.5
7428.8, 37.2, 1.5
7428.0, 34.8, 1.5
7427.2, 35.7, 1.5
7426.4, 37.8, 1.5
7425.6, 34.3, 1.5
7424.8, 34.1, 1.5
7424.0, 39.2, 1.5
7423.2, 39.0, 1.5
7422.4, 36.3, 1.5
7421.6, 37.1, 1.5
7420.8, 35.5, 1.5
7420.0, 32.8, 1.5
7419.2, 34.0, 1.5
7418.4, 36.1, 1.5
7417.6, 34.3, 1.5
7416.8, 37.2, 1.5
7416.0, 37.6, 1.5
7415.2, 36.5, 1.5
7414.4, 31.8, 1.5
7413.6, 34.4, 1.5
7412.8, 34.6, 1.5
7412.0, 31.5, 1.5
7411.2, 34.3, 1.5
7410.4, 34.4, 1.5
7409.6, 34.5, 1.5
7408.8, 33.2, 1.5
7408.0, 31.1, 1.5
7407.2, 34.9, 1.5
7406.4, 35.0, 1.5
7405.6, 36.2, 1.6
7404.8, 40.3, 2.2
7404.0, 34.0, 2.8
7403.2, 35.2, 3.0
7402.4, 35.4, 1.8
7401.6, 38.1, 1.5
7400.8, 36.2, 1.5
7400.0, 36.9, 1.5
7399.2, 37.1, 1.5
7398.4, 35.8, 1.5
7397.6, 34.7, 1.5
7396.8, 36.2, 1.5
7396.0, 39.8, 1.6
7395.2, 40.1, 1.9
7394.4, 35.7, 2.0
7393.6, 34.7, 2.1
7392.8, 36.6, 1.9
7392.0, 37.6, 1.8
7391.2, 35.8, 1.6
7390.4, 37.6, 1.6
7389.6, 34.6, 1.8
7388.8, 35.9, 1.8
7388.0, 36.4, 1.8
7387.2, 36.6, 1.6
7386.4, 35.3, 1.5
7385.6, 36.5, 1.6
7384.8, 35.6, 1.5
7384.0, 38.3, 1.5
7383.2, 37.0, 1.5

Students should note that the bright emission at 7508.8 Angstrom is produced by [N II] 6583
